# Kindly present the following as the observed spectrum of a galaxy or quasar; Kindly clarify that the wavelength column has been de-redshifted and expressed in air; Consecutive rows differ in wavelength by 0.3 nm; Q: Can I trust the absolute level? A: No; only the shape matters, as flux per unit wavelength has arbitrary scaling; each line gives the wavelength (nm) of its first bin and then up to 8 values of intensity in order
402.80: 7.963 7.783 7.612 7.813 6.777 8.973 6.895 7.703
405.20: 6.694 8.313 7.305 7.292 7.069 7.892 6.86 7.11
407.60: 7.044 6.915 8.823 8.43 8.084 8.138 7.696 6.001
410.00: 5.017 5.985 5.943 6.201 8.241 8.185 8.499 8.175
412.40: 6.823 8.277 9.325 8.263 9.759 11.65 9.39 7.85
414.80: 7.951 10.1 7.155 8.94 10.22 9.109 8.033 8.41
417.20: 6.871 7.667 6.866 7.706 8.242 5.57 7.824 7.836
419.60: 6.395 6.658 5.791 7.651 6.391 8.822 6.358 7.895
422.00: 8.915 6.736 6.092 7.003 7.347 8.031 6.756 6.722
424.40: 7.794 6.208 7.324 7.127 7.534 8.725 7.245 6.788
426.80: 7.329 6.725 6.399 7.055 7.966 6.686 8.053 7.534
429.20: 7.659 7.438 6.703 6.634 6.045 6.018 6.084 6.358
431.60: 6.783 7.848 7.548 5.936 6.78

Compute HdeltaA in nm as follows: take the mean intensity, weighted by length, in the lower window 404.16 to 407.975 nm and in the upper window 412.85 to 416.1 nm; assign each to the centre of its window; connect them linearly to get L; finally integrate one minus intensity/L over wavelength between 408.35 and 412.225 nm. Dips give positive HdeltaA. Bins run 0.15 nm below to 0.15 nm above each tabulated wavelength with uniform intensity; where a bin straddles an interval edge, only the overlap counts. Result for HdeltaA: 0.46 nm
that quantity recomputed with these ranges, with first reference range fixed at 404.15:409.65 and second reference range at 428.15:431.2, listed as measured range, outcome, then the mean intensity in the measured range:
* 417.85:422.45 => -0.04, 7.24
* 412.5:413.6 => -0.19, 8.69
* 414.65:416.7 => -0.42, 8.81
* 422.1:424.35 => 0.01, 7.04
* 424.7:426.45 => -0.11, 7.43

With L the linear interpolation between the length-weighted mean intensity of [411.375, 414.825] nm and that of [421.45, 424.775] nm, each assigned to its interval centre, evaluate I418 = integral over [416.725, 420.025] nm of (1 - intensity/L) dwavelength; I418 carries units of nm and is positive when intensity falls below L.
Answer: 0.27 nm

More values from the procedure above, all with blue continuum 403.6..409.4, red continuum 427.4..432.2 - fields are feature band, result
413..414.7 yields -0.44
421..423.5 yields -0.08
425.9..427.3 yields -0.02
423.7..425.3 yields 0.03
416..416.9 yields -0.18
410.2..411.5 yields 0.12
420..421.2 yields 0.03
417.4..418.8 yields 0.01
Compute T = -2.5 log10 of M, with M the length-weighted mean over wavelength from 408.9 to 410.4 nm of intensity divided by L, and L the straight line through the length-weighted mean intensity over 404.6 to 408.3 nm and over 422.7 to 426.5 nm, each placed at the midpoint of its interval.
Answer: 0.11 mag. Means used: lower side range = 7.38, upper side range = 7.28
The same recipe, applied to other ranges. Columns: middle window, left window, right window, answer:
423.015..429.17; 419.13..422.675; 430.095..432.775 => -0.061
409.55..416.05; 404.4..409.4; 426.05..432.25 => -0.093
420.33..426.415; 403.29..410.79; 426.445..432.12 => -0.041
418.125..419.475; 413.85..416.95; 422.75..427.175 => 0.131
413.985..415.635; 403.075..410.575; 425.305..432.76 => -0.193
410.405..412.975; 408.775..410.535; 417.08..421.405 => -0.123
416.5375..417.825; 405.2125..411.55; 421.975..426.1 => -0.052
